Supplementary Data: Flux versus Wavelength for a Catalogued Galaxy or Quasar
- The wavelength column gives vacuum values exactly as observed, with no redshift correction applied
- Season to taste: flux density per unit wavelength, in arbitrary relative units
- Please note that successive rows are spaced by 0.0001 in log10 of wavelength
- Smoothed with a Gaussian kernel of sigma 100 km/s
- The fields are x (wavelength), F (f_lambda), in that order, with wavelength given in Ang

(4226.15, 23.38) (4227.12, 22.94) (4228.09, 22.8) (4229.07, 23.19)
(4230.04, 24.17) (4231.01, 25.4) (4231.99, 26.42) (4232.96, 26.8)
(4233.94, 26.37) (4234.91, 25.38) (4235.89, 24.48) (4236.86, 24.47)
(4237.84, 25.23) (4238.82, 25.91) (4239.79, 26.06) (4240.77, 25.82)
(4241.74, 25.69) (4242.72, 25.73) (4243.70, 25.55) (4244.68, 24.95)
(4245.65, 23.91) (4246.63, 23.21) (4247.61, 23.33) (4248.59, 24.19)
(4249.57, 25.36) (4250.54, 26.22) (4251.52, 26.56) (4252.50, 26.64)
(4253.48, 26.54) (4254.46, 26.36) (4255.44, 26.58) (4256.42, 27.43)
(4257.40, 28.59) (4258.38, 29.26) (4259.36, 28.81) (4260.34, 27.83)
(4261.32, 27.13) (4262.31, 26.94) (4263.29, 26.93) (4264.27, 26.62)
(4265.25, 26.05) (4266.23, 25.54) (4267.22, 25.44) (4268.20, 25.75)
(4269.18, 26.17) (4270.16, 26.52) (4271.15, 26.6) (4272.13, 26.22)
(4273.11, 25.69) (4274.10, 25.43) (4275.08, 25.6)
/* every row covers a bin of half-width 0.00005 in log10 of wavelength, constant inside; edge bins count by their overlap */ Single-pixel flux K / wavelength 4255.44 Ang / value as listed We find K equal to 26.58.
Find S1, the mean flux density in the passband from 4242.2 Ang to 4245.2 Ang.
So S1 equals 25.4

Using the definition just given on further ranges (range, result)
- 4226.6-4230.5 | 23.3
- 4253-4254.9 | 26.4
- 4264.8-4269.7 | 25.8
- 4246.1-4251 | 24.5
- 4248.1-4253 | 25.8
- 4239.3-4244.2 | 25.8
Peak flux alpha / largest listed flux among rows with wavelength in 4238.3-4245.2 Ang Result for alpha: 26.06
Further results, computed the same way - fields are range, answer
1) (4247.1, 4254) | 26.64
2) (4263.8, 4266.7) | 26.62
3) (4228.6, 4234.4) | 26.8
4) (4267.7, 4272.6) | 26.6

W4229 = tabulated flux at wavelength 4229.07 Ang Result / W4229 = 23.19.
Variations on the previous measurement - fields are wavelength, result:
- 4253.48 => 26.54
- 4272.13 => 26.22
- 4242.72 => 25.73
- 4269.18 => 26.17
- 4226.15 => 23.38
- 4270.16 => 26.52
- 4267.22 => 25.44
